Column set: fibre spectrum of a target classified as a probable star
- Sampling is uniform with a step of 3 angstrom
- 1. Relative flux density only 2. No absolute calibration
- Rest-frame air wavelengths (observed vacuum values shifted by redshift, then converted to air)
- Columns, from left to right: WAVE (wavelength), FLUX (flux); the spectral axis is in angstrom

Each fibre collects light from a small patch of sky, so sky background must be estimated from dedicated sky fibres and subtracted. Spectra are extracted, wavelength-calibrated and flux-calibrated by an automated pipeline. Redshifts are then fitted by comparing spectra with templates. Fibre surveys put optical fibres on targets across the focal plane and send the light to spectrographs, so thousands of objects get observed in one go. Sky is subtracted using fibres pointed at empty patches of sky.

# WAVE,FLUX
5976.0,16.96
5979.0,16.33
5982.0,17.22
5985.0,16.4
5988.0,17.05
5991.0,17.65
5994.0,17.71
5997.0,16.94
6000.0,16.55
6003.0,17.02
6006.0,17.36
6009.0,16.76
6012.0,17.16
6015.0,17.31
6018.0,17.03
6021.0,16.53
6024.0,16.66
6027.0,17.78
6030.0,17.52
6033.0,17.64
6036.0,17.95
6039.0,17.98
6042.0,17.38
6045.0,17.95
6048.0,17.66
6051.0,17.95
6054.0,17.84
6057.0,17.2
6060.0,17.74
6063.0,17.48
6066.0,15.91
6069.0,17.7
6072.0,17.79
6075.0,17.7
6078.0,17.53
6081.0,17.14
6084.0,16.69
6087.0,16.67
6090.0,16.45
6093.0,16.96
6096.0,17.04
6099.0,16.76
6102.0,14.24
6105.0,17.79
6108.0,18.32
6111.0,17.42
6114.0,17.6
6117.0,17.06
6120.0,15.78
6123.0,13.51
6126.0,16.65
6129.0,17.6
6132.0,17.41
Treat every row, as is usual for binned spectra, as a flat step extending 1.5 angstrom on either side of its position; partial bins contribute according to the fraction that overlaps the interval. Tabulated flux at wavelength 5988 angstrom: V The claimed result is 17.05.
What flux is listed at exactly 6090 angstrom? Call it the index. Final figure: 16.45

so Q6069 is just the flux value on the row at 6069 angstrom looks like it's 17.7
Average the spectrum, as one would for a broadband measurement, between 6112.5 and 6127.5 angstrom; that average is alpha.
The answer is 16.1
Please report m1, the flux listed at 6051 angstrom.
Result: 17.95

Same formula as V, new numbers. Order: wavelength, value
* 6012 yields 17.16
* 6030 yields 17.52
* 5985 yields 16.4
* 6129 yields 17.6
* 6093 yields 16.96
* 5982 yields 17.22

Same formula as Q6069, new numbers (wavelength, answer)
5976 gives 16.96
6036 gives 17.95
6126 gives 16.65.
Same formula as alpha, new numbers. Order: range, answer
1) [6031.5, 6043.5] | 17.7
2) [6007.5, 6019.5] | 17.1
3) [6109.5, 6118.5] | 17.4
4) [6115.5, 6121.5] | 16.4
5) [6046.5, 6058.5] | 17.7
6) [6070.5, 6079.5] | 17.7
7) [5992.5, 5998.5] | 17.3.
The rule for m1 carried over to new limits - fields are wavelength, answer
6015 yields 17.31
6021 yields 16.53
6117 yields 17.06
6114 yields 17.6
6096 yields 17.04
